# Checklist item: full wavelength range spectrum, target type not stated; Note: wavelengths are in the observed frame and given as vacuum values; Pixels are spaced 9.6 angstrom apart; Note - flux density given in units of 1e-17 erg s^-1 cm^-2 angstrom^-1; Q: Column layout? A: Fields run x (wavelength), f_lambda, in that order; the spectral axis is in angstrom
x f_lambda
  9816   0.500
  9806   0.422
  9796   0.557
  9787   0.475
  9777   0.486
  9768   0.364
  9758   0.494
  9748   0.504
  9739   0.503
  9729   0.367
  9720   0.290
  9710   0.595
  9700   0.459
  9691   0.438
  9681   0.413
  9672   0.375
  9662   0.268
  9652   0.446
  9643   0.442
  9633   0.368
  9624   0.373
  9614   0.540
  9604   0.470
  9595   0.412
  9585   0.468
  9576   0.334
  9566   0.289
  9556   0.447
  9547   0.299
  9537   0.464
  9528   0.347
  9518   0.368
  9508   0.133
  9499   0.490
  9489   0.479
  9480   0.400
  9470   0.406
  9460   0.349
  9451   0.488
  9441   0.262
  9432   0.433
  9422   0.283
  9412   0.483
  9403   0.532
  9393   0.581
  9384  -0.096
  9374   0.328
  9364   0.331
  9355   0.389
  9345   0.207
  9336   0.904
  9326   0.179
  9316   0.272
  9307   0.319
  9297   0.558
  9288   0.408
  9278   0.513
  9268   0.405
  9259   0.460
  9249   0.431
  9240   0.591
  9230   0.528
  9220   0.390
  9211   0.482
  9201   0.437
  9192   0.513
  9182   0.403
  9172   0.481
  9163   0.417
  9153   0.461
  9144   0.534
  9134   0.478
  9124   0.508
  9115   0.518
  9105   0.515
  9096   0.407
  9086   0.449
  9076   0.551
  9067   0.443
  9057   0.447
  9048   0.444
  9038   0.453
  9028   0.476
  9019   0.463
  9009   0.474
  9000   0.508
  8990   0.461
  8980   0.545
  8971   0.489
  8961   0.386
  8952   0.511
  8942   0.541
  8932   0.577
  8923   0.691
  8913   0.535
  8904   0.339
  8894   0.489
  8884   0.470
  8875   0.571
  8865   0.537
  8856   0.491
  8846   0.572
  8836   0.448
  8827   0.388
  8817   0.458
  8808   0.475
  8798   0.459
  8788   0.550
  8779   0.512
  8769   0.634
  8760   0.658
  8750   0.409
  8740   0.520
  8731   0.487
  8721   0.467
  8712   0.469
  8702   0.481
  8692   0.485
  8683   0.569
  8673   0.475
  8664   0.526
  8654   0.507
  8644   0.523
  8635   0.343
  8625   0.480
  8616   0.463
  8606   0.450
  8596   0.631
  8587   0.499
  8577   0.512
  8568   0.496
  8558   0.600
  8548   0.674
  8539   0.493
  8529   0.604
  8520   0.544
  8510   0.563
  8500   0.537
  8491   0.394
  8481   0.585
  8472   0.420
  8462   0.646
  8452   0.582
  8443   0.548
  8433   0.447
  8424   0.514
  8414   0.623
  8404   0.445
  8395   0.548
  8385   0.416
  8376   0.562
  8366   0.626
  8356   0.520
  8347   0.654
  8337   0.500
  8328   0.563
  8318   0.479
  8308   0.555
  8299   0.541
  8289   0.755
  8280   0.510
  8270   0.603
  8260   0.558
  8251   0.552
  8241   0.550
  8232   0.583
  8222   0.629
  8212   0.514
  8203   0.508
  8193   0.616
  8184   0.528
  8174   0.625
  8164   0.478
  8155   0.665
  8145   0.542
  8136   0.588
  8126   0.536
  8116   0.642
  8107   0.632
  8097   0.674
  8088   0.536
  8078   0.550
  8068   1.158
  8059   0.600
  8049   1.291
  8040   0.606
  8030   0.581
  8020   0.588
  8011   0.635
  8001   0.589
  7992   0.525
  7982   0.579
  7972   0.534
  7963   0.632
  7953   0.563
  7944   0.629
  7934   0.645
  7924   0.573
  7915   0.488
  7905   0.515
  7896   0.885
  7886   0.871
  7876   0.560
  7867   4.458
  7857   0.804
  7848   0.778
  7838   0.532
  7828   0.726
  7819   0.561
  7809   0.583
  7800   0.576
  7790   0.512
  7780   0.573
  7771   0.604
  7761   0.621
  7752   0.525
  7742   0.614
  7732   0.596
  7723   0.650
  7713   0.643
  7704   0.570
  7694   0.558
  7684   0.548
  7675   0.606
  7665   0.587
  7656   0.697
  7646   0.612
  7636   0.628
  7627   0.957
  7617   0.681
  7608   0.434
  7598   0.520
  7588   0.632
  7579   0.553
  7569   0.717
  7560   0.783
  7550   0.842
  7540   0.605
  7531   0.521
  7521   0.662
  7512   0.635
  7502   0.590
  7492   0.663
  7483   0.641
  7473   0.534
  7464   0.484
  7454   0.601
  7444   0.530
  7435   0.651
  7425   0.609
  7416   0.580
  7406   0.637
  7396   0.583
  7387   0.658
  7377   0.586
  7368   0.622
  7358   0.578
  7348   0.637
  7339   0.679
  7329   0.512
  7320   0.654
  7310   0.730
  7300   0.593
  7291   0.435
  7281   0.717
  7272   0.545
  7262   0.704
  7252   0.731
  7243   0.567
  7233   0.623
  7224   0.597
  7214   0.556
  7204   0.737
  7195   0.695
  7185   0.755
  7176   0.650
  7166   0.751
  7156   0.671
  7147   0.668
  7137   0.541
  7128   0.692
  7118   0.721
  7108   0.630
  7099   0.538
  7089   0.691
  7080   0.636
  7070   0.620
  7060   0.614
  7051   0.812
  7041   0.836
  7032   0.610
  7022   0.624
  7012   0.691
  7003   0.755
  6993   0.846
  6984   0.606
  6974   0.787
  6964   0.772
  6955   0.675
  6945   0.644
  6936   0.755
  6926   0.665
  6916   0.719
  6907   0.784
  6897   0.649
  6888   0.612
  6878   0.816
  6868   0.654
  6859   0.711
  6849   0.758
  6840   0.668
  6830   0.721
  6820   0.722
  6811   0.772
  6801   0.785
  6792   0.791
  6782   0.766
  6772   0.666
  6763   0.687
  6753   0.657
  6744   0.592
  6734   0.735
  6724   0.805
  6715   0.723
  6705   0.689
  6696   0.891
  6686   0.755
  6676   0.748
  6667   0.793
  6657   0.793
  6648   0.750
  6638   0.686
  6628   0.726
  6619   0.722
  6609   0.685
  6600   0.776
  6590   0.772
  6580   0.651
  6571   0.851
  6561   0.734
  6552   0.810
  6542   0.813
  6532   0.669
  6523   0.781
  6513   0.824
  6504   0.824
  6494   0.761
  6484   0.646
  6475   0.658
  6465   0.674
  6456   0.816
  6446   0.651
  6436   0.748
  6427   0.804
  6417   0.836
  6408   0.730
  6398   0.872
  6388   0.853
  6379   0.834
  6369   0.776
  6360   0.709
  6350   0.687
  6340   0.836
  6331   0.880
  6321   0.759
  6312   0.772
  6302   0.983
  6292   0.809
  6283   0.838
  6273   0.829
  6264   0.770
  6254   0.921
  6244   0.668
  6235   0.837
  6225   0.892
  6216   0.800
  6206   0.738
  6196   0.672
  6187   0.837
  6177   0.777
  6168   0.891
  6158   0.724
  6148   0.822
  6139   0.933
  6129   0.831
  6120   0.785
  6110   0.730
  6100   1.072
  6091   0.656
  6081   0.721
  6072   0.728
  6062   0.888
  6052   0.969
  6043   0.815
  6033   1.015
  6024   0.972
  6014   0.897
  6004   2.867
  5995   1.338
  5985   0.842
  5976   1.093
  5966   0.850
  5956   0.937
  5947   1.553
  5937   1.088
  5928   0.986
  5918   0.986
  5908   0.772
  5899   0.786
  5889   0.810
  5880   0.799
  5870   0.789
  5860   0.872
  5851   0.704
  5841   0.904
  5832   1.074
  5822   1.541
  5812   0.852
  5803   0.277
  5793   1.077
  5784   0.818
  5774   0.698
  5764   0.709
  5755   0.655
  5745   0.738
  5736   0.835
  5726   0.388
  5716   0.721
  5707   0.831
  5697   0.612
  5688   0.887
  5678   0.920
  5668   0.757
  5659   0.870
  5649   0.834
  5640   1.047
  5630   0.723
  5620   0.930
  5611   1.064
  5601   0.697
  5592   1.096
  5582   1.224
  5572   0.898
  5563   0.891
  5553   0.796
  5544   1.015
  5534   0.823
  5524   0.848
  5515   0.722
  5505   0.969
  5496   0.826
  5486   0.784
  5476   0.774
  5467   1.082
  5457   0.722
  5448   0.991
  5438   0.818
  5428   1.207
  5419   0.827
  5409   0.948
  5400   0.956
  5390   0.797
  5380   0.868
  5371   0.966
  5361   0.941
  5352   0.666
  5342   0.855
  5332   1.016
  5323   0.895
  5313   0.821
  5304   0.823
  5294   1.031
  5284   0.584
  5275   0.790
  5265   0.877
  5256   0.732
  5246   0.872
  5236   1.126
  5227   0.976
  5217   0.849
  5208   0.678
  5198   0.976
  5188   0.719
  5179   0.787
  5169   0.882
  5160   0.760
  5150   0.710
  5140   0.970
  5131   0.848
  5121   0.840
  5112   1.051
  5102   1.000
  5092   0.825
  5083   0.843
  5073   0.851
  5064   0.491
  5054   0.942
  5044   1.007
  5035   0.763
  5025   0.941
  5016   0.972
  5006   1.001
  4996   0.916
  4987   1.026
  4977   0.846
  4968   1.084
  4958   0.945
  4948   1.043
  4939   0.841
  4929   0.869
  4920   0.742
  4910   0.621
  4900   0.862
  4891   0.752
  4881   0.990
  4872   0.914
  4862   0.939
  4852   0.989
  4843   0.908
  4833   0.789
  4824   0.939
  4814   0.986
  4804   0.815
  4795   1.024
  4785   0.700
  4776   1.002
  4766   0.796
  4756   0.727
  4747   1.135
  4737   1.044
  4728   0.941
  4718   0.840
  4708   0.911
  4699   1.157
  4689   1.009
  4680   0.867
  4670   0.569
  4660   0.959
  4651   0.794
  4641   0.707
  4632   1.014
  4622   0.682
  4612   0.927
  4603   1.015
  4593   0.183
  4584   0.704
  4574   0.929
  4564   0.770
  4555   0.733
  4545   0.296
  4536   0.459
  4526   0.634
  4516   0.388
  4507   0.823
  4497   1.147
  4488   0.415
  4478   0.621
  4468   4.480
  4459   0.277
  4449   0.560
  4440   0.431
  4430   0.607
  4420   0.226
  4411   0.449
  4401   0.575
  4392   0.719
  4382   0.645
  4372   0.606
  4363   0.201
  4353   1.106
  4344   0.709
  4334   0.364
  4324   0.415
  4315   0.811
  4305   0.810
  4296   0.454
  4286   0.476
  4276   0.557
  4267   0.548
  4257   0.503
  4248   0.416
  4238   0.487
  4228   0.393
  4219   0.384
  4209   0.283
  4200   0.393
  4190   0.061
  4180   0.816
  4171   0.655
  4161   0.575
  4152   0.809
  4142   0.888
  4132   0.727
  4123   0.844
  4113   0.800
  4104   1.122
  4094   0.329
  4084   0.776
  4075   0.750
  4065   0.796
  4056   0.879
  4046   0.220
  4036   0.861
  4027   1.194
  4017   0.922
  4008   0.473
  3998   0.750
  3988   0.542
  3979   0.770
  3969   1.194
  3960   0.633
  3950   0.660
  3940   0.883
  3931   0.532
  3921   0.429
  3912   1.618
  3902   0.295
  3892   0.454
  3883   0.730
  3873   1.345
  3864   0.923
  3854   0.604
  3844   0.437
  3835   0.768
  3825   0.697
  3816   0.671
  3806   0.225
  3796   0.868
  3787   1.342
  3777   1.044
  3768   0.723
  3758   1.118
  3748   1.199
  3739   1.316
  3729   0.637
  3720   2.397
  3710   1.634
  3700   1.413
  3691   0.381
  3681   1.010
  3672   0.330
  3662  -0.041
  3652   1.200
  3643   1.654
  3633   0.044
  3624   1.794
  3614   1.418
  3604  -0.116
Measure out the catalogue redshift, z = 0.20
